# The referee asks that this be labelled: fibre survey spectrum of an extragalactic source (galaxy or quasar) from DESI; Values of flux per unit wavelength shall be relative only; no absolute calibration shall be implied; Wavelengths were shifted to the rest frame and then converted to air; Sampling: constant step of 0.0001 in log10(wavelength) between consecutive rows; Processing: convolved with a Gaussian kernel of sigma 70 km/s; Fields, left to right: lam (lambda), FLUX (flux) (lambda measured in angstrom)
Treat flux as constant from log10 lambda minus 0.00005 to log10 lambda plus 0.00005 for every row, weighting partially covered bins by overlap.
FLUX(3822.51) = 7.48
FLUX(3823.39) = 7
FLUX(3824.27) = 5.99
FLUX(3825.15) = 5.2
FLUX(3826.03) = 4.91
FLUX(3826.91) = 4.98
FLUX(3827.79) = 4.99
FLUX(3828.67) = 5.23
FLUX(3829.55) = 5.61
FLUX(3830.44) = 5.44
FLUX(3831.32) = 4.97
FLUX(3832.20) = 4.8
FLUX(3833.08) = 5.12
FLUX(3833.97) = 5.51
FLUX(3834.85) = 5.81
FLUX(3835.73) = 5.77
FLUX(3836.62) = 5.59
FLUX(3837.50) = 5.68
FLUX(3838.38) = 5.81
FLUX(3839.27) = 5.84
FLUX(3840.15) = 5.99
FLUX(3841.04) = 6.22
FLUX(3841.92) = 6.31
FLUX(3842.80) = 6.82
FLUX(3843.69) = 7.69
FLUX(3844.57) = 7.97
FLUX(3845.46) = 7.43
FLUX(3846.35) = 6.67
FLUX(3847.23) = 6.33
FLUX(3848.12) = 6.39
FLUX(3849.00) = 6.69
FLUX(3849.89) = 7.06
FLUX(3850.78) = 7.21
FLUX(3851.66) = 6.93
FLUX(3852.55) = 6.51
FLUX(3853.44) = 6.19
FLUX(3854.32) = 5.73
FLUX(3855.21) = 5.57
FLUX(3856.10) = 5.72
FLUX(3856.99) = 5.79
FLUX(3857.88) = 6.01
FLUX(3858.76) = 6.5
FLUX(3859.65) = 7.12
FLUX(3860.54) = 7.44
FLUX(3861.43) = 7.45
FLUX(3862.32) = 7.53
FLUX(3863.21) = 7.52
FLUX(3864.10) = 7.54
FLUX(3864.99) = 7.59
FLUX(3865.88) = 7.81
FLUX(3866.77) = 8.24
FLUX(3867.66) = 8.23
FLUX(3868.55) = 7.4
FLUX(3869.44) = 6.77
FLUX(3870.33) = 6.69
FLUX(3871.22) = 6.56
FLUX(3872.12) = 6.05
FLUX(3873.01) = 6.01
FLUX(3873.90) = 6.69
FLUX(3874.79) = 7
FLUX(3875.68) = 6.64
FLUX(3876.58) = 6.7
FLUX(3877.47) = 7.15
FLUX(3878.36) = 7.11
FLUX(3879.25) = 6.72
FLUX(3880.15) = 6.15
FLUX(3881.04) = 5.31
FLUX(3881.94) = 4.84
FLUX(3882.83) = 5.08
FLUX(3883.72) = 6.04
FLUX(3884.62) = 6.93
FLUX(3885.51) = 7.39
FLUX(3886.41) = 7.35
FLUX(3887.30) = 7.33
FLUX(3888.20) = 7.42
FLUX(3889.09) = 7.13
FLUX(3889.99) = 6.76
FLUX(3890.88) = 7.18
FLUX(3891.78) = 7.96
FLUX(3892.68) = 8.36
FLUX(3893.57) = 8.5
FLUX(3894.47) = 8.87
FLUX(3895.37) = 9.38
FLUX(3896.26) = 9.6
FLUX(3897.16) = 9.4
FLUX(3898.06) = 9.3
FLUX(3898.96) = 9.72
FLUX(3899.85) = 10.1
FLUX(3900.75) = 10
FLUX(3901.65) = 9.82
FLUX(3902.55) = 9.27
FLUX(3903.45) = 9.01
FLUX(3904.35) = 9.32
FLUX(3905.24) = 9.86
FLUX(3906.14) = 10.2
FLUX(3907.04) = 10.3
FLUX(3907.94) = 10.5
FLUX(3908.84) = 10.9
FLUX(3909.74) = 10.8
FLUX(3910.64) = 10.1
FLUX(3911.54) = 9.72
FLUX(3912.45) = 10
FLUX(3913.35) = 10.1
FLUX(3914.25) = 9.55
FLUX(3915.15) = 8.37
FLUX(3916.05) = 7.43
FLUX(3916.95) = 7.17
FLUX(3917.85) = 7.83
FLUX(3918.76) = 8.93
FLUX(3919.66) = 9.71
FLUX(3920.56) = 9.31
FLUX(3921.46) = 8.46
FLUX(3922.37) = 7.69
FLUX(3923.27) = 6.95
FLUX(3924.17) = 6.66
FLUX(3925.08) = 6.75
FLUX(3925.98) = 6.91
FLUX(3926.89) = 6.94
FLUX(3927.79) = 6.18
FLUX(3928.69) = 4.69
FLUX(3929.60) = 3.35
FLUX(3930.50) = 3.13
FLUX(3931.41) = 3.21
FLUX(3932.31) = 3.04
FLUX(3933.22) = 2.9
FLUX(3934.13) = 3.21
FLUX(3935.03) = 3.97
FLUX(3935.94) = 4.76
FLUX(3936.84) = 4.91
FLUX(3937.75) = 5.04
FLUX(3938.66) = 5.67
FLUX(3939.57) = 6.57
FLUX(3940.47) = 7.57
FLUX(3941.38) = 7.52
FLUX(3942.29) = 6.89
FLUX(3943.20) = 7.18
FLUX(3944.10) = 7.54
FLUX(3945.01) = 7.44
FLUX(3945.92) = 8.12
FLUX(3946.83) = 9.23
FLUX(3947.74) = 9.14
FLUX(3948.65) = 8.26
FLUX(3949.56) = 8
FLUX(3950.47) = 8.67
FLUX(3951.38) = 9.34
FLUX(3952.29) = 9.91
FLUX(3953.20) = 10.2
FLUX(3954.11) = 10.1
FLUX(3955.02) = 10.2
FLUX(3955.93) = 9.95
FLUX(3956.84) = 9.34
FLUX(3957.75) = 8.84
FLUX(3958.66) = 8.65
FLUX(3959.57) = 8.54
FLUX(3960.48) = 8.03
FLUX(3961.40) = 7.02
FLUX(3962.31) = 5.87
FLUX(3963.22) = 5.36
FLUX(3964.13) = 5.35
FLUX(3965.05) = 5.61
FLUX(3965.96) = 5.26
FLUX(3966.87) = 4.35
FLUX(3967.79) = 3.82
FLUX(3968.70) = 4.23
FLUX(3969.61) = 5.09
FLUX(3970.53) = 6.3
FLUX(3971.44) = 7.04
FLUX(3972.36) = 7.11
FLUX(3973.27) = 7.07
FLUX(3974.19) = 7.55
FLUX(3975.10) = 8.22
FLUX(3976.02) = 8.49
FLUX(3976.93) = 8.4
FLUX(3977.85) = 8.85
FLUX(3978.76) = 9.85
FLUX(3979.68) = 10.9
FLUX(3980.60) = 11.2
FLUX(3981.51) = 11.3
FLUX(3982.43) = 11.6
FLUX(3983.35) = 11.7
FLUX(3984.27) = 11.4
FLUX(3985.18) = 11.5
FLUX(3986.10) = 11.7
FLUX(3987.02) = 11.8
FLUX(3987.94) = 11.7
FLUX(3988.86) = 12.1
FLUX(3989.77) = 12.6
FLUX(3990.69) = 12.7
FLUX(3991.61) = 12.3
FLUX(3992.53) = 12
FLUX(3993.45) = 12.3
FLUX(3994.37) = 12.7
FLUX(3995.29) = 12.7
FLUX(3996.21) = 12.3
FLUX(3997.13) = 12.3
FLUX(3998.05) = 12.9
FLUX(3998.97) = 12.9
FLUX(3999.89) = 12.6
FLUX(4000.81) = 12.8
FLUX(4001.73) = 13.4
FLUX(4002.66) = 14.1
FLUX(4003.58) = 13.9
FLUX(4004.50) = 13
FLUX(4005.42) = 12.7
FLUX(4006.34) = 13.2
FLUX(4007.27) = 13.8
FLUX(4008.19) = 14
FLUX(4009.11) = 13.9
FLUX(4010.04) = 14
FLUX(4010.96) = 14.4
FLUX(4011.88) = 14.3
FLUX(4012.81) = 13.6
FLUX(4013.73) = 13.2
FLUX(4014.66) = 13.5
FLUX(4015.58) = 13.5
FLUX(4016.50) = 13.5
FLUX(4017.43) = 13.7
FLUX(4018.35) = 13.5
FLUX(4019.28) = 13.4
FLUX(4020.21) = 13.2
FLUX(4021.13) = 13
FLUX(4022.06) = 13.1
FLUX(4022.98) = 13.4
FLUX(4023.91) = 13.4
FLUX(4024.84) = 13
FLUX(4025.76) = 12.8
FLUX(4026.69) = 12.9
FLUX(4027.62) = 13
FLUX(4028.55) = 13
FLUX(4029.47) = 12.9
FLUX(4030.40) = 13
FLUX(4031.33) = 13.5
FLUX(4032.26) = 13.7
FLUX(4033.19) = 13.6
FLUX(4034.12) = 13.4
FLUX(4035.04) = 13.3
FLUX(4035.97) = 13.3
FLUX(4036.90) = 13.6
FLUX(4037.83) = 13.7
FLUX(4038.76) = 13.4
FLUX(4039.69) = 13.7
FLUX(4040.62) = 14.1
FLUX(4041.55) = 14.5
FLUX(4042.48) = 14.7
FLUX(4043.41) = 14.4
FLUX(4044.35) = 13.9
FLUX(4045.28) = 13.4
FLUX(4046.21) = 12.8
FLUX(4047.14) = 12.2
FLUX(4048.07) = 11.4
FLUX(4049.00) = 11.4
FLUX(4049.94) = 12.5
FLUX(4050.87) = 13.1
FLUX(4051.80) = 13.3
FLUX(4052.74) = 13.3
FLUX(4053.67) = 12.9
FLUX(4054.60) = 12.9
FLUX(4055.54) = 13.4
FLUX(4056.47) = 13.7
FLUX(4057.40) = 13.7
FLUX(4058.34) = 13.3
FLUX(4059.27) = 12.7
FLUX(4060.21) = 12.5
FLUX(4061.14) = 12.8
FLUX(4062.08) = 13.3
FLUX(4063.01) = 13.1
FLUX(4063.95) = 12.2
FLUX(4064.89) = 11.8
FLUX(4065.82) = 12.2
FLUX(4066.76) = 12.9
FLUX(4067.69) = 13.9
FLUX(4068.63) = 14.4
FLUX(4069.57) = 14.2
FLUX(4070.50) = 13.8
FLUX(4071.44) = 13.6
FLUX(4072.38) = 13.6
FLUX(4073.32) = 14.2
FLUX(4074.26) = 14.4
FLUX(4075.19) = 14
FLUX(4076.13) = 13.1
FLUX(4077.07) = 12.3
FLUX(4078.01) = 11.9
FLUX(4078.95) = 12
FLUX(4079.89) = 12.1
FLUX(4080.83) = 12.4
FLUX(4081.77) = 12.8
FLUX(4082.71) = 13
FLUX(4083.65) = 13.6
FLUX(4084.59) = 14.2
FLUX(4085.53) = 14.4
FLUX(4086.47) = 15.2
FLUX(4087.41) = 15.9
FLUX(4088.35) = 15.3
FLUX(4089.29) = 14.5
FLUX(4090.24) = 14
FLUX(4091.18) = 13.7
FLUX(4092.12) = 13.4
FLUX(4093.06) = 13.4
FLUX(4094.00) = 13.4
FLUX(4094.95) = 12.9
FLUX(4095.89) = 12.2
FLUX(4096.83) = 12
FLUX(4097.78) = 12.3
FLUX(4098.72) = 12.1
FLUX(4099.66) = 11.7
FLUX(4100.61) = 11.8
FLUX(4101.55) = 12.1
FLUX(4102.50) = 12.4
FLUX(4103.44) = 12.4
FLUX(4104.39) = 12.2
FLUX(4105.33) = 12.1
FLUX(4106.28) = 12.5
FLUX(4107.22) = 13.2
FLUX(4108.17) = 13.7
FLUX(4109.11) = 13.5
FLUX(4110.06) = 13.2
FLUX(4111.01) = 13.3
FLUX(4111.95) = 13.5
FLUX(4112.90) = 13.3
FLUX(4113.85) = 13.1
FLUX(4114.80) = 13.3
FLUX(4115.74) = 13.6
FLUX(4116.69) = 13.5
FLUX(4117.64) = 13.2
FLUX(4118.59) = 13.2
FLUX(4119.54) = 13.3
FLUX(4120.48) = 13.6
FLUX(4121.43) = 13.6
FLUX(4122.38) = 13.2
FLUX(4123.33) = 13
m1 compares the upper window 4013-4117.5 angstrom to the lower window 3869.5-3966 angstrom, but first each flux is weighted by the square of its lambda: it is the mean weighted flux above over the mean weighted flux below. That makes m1 1.87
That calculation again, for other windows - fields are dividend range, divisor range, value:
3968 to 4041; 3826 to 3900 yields 1.92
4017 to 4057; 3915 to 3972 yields 2.02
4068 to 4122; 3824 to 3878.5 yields 2.33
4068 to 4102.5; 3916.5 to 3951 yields 2.19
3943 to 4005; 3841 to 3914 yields 1.32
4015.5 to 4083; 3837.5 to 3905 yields 1.99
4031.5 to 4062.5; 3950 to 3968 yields 1.79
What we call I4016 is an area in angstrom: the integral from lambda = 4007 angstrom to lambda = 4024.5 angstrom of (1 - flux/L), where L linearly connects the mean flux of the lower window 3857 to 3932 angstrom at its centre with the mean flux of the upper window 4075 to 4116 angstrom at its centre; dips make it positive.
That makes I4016 -4.2 angstrom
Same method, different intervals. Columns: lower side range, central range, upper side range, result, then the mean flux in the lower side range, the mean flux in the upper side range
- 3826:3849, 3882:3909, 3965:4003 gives -3.2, 5.95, 10.2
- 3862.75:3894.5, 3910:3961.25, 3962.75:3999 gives 5.7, 7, 9.53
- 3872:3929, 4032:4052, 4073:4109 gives -2.6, 8.08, 13.1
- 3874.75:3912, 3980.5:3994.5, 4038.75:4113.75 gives -1.4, 8.28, 13.2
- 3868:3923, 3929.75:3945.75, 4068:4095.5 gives 7.0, 8.16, 13.6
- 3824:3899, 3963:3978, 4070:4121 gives 5.3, 6.71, 13.2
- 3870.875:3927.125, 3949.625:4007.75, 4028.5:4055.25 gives 6.0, 8.13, 13.3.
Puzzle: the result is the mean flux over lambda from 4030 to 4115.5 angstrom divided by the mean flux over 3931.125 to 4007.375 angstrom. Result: 1.47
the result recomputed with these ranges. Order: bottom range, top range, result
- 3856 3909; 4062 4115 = 1.71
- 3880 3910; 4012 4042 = 1.59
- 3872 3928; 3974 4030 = 1.53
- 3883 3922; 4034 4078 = 1.50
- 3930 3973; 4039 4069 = 1.94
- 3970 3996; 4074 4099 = 1.28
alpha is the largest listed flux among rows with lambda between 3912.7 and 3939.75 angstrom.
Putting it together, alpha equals 10.1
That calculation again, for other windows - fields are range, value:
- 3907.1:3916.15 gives 10.9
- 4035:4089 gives 15.9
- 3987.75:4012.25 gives 14.4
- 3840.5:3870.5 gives 8.24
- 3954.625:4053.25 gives 14.7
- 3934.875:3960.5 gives 10.2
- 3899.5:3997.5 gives 12.7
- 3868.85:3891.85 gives 7.96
